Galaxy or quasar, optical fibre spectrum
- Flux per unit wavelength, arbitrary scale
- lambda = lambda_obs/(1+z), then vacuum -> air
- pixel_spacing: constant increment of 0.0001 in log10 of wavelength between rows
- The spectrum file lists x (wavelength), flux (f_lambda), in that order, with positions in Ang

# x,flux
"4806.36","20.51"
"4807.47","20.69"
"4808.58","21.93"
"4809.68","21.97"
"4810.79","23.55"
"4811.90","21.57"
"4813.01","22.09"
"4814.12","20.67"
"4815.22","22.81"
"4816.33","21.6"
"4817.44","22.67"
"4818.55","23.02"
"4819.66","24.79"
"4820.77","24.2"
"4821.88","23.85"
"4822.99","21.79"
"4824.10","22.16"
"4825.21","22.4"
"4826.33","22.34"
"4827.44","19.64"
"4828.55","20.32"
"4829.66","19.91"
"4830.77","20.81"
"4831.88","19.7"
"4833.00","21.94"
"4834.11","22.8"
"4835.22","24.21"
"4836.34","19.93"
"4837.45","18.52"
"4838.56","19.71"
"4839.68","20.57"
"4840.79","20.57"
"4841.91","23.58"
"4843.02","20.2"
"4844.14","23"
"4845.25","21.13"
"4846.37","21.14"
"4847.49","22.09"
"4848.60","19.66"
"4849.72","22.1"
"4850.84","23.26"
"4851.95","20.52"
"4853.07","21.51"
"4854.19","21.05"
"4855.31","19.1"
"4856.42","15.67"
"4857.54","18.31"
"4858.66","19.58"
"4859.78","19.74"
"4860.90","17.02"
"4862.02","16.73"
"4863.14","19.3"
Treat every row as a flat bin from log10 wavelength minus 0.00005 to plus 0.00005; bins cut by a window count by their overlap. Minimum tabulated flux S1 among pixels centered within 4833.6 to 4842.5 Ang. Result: 18.52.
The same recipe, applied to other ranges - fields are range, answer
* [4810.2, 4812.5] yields 21.57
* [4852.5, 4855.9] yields 19.1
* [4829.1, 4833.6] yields 19.7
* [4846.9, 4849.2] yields 19.66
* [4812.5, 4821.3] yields 20.67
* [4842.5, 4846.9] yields 20.2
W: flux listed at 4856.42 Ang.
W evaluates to 15.67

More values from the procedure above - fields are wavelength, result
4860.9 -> 17.02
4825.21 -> 22.4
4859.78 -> 19.74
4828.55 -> 20.32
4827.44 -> 19.64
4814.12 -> 20.67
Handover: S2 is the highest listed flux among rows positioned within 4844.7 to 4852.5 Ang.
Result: 23.26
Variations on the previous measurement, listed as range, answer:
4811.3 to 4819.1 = 23.02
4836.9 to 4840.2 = 20.57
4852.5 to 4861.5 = 21.51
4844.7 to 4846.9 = 21.14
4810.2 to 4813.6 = 23.55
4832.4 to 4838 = 24.21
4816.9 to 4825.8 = 24.79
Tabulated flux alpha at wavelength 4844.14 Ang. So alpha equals 23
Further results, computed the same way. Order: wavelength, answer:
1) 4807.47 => 20.69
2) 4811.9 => 21.57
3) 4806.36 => 20.51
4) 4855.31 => 19.1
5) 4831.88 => 19.7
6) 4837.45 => 18.52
